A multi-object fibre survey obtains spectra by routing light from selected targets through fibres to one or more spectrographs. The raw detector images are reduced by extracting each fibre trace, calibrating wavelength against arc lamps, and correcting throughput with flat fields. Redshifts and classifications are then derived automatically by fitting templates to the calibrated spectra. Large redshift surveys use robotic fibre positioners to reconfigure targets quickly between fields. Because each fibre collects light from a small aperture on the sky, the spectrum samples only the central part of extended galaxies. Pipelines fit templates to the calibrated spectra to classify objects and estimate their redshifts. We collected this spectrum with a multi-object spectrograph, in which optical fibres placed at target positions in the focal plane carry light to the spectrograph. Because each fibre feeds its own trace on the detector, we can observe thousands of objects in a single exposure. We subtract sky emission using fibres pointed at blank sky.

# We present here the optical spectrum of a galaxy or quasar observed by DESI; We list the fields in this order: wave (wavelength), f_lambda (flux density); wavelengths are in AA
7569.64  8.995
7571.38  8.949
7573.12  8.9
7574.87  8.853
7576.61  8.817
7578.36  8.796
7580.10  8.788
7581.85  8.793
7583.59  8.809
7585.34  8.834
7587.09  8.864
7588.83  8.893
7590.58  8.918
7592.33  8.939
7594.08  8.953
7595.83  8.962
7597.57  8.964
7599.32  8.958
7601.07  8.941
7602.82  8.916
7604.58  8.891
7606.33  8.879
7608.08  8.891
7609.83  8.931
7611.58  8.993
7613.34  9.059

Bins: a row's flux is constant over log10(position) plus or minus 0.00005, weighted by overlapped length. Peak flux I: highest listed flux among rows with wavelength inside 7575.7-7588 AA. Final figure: 8.864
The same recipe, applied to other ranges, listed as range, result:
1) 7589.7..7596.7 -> 8.962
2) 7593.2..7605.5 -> 8.964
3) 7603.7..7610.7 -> 8.931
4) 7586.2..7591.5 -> 8.918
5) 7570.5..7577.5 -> 8.949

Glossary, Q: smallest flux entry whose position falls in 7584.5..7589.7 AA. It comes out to 8.834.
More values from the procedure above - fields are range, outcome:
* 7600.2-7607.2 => 8.879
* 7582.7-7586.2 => 8.809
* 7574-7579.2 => 8.796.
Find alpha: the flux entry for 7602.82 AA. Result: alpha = 8.916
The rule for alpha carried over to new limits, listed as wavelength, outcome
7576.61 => 8.817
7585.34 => 8.834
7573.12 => 8.9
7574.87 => 8.853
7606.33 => 8.879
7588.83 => 8.893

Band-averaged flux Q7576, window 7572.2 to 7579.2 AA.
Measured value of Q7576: 8.84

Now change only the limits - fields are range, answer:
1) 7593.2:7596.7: 8.96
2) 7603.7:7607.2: 8.88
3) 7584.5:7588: 8.86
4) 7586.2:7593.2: 8.9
